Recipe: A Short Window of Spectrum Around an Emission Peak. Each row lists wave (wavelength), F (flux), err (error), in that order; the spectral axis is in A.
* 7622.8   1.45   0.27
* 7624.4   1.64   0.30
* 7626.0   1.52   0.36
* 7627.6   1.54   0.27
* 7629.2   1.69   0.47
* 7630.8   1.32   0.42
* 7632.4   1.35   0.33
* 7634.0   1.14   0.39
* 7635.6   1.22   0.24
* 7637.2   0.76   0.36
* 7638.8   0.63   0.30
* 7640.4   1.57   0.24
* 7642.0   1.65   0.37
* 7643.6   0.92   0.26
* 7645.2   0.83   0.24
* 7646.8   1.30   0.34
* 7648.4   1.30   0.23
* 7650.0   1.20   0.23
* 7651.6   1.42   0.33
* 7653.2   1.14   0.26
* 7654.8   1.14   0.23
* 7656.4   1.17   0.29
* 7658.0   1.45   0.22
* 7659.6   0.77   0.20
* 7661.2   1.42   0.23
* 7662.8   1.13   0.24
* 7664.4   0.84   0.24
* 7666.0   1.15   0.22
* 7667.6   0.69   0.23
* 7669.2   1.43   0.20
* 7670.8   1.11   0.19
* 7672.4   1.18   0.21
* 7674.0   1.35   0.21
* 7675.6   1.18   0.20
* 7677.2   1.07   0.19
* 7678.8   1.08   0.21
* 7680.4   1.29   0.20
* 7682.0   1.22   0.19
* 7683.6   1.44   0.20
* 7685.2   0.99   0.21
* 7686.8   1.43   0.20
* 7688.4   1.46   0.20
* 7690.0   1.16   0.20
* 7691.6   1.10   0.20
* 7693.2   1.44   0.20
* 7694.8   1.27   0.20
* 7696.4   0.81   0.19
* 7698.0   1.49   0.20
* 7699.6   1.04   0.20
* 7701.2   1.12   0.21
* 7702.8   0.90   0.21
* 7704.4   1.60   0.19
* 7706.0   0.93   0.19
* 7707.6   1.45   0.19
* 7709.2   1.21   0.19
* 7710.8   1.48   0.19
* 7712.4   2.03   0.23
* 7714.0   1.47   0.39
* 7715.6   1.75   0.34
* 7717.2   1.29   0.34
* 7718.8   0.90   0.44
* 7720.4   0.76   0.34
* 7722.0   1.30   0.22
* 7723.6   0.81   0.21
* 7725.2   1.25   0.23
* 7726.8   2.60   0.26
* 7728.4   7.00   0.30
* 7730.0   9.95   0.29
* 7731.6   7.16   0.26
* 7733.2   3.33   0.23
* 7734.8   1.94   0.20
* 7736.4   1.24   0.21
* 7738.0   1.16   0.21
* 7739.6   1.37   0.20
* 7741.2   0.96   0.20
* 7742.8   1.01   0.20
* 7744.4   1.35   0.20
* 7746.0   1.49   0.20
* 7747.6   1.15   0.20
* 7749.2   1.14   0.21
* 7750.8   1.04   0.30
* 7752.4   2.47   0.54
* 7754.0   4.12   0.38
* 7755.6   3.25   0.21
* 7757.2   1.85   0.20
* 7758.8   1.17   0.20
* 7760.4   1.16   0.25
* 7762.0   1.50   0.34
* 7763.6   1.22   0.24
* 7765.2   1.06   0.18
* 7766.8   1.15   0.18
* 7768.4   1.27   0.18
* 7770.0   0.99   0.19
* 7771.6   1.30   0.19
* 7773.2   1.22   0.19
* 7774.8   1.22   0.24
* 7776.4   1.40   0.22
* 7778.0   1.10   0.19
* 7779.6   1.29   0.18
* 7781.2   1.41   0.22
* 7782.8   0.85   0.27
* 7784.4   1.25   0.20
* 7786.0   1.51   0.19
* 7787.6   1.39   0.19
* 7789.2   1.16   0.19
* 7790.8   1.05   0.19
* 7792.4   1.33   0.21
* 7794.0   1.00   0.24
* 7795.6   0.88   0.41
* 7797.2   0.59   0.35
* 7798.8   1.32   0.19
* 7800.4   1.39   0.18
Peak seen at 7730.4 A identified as H-alpha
